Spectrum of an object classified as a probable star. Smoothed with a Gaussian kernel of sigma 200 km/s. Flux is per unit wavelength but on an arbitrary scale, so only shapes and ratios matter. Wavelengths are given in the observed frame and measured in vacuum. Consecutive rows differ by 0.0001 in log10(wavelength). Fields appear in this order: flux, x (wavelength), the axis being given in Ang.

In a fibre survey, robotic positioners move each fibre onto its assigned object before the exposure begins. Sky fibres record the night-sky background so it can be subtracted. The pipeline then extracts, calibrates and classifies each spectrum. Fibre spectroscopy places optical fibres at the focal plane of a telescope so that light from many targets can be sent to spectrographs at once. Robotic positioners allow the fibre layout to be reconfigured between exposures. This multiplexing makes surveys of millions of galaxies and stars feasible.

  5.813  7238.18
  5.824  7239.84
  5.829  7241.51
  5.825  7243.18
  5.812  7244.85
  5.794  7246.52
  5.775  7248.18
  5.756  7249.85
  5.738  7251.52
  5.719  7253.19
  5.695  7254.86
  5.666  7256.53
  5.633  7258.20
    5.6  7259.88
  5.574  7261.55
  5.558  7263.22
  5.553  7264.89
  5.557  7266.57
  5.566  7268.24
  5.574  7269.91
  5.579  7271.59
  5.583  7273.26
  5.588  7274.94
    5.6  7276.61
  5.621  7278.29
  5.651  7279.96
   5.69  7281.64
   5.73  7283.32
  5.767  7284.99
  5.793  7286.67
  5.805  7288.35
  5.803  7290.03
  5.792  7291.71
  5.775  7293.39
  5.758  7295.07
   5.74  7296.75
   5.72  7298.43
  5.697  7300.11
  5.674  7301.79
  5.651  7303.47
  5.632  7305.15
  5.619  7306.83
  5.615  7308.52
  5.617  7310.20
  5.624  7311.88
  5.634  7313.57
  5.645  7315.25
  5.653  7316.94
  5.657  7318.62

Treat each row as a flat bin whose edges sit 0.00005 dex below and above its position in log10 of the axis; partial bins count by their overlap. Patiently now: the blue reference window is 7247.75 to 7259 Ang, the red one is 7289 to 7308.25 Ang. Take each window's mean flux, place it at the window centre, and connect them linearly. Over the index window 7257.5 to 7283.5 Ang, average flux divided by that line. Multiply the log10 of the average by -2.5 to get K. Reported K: 0.02 mag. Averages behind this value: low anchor 5.71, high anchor 5.71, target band 5.6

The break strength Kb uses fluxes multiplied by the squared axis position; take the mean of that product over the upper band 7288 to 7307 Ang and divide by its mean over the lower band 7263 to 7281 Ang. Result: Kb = 1.03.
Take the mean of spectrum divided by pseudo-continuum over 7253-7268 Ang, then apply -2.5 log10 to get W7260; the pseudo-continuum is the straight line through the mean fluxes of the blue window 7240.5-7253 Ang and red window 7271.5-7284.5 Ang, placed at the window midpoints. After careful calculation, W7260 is 0.02 mag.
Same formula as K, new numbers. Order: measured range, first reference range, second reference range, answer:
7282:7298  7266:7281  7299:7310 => -0.03 mag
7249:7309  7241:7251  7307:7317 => 0.01 mag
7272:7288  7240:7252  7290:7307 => 0.01 mag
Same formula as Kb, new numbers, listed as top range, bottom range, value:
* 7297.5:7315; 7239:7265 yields 1.00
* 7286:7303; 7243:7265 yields 1.02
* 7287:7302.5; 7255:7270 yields 1.04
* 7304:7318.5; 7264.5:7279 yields 1.02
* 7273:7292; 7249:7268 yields 1.02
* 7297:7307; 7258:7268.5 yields 1.03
